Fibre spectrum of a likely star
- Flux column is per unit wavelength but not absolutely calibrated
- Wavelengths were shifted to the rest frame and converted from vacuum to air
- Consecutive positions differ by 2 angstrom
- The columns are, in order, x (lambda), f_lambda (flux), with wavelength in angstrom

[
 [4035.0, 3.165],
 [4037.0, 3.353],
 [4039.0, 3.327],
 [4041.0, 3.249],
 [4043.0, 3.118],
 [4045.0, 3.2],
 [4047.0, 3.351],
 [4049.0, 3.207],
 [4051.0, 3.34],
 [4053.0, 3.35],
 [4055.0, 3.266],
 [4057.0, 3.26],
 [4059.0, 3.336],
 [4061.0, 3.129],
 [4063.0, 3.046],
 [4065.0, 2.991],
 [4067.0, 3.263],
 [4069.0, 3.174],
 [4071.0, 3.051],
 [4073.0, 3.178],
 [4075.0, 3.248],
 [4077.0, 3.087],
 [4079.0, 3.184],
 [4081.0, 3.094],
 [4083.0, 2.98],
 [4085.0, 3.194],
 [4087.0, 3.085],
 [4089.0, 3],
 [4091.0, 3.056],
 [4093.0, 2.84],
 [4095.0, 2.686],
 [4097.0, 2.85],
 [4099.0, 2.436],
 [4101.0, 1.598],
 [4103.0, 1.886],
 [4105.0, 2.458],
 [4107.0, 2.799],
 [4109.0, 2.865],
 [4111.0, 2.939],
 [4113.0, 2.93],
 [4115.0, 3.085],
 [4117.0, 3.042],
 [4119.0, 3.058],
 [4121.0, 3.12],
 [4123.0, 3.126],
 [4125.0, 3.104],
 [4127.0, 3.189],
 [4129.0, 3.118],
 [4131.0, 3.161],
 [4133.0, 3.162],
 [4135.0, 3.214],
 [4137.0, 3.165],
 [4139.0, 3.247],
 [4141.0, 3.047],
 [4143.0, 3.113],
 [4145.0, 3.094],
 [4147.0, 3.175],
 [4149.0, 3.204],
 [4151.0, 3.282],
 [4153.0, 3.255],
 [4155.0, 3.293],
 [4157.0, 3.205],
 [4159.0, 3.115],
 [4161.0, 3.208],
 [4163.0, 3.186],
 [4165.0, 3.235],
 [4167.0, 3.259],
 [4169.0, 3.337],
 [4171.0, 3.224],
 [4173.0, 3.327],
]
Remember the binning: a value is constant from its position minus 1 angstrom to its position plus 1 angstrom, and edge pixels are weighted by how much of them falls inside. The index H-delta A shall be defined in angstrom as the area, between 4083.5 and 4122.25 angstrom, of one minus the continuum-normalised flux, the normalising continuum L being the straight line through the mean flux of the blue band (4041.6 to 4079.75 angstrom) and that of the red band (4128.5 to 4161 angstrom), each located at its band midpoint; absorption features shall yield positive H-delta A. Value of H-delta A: 4.9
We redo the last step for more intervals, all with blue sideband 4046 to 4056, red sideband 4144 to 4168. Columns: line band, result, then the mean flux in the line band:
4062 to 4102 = 4.0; 2.95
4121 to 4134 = 0.4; 3.14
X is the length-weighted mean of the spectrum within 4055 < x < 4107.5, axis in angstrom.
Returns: 2.93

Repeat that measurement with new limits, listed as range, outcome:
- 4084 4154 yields 2.96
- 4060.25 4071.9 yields 3.11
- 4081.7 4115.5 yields 2.74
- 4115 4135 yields 3.12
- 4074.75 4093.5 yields 3.08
